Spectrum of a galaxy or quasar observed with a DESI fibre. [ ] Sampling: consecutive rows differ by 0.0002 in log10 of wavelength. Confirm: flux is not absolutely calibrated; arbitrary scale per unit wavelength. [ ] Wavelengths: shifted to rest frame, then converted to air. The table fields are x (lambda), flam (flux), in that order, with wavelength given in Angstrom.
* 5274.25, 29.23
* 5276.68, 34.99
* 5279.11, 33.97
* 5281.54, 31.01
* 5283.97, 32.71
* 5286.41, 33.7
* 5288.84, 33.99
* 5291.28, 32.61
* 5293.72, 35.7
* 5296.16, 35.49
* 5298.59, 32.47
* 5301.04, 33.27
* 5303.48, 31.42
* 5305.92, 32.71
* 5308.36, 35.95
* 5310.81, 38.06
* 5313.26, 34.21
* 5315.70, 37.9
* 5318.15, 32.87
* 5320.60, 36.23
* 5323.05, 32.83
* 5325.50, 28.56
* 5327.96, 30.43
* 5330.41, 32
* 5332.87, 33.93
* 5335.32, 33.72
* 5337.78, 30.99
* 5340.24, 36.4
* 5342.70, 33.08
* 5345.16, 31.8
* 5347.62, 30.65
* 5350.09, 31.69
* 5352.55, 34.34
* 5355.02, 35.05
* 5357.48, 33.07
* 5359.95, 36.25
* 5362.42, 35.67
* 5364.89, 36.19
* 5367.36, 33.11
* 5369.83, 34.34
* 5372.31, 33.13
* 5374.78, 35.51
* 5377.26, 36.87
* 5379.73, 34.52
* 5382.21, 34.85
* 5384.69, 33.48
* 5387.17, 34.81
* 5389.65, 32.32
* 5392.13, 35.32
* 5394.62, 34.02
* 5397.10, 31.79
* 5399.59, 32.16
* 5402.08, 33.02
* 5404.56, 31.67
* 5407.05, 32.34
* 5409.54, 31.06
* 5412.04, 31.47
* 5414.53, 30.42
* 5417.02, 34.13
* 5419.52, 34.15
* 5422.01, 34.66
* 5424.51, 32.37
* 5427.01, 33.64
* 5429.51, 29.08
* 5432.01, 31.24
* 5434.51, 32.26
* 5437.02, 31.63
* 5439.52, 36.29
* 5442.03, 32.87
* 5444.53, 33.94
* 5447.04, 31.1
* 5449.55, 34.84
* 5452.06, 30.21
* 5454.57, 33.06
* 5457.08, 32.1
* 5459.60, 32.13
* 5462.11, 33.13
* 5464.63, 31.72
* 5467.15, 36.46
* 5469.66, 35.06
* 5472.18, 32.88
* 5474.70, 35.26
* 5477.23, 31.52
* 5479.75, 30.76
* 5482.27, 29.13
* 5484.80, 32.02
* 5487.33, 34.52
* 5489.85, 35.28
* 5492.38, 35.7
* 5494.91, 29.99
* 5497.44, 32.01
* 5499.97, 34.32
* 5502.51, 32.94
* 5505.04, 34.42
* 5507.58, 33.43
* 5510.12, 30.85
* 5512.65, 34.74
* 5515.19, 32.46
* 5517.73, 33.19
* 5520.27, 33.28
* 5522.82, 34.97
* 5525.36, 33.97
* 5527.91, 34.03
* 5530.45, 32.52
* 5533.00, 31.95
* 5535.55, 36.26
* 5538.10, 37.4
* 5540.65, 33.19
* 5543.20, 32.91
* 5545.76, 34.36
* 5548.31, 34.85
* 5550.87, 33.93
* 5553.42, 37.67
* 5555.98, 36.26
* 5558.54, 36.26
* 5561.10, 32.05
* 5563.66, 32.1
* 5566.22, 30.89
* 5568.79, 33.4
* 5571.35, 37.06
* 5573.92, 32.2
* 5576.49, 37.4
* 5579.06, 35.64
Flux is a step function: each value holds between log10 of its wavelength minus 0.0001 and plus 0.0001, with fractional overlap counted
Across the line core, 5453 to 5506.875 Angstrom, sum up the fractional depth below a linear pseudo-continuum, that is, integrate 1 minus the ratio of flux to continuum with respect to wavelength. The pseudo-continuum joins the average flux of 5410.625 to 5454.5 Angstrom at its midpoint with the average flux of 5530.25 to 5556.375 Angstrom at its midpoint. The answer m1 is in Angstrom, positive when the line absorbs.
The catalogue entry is 0.7 Angstrom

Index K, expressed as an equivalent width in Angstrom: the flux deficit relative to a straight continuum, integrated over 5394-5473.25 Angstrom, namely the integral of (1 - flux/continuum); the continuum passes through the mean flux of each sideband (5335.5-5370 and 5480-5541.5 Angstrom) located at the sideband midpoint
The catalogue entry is 2.0 Angstrom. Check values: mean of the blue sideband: 33.7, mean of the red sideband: 33.4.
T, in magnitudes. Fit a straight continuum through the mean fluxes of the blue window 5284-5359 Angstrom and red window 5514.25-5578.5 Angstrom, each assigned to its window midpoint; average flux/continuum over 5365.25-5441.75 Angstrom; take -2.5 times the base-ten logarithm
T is 0.017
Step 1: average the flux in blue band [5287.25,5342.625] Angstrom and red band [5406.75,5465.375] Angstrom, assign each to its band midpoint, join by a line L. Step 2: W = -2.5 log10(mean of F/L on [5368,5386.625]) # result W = -0.05 mag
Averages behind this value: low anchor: 33.7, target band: 34.6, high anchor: 32.5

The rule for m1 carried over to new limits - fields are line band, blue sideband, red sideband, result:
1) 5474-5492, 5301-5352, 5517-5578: 0.67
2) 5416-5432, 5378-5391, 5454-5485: 0.30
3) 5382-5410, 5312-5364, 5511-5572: 0.47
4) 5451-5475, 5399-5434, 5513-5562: -0.07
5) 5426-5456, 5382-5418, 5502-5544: 0.54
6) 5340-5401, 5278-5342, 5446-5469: -1.29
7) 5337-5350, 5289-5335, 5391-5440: 0.31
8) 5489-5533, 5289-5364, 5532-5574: 1.11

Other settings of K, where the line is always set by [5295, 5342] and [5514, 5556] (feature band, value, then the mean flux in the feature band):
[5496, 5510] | 0.41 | 33.2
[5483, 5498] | 0.42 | 33.2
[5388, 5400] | 0.22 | 33.2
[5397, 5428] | 1.24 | 32.5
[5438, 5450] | 0.11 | 33.7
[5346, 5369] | -0.15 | 34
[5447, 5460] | 0.64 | 32.3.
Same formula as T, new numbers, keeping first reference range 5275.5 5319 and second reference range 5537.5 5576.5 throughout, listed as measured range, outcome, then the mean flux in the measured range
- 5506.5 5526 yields 0.031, 33.3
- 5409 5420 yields 0.066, 32.2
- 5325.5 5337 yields 0.068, 32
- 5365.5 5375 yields 0.004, 34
